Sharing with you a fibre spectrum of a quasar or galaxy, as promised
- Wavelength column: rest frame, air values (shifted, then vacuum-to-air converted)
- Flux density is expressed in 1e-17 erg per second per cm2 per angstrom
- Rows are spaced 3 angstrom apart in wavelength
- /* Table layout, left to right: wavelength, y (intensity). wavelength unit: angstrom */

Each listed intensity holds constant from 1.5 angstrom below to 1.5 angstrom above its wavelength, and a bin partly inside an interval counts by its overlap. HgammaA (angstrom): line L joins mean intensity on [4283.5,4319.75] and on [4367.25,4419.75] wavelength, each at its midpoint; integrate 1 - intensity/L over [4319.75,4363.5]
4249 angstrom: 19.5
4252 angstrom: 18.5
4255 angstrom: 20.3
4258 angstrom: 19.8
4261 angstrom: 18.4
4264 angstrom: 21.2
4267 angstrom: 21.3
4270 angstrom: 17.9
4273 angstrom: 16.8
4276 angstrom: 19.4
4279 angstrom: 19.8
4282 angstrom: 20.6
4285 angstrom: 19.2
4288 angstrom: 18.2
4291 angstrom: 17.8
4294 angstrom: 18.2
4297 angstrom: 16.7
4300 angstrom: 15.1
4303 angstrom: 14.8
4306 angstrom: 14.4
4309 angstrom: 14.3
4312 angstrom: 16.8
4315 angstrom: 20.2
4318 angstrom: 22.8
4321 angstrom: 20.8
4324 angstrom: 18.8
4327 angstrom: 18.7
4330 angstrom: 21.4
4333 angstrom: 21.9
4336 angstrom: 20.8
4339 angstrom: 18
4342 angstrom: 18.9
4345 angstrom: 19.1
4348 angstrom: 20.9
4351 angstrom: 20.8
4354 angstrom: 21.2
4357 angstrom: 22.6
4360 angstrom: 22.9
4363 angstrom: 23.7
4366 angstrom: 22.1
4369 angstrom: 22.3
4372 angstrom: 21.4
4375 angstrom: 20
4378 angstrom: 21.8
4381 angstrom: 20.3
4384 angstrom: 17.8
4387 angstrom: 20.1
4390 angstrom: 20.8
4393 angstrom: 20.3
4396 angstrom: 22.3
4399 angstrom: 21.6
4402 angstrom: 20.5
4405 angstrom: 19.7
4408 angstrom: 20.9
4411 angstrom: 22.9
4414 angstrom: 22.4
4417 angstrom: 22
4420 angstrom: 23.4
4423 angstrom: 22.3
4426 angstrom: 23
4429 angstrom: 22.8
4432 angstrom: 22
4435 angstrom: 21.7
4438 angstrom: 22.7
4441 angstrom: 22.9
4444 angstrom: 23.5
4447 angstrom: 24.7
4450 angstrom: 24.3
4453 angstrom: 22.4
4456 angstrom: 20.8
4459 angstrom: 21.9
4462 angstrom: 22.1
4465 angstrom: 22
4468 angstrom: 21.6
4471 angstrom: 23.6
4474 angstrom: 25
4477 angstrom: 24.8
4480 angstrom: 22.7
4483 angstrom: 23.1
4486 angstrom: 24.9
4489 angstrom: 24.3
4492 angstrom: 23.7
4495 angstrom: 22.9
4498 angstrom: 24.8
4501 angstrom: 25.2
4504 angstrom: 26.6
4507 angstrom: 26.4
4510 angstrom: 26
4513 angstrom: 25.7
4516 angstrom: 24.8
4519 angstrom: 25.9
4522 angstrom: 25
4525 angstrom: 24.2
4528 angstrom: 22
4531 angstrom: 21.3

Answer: -3.7 angstrom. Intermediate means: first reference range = 17.4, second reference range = 21.1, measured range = 20.6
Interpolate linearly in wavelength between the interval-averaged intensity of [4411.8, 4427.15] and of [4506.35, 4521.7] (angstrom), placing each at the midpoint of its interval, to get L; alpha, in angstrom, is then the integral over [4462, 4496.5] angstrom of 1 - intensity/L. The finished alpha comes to 1.5 angstrom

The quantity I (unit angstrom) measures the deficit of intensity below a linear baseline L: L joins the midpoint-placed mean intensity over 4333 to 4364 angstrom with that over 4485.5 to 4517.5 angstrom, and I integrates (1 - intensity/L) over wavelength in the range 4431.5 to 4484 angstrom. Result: 2.1 angstrom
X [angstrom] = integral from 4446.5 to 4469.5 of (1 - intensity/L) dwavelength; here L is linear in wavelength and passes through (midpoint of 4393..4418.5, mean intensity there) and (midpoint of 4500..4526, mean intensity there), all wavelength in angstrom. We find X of 1.1 angstrom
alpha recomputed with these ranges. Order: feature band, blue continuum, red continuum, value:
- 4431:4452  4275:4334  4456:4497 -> -0.83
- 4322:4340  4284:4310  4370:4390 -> -1.93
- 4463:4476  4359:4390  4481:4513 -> 0.50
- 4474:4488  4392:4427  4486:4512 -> 0.19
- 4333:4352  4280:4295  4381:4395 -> -0.46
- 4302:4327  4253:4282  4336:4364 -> 2.83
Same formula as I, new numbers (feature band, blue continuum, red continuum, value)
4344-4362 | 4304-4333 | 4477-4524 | -1.3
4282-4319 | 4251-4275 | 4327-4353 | 4.3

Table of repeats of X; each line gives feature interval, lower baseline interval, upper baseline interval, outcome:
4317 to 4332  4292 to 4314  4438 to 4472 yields -3.2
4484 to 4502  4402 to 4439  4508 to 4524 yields 0.3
